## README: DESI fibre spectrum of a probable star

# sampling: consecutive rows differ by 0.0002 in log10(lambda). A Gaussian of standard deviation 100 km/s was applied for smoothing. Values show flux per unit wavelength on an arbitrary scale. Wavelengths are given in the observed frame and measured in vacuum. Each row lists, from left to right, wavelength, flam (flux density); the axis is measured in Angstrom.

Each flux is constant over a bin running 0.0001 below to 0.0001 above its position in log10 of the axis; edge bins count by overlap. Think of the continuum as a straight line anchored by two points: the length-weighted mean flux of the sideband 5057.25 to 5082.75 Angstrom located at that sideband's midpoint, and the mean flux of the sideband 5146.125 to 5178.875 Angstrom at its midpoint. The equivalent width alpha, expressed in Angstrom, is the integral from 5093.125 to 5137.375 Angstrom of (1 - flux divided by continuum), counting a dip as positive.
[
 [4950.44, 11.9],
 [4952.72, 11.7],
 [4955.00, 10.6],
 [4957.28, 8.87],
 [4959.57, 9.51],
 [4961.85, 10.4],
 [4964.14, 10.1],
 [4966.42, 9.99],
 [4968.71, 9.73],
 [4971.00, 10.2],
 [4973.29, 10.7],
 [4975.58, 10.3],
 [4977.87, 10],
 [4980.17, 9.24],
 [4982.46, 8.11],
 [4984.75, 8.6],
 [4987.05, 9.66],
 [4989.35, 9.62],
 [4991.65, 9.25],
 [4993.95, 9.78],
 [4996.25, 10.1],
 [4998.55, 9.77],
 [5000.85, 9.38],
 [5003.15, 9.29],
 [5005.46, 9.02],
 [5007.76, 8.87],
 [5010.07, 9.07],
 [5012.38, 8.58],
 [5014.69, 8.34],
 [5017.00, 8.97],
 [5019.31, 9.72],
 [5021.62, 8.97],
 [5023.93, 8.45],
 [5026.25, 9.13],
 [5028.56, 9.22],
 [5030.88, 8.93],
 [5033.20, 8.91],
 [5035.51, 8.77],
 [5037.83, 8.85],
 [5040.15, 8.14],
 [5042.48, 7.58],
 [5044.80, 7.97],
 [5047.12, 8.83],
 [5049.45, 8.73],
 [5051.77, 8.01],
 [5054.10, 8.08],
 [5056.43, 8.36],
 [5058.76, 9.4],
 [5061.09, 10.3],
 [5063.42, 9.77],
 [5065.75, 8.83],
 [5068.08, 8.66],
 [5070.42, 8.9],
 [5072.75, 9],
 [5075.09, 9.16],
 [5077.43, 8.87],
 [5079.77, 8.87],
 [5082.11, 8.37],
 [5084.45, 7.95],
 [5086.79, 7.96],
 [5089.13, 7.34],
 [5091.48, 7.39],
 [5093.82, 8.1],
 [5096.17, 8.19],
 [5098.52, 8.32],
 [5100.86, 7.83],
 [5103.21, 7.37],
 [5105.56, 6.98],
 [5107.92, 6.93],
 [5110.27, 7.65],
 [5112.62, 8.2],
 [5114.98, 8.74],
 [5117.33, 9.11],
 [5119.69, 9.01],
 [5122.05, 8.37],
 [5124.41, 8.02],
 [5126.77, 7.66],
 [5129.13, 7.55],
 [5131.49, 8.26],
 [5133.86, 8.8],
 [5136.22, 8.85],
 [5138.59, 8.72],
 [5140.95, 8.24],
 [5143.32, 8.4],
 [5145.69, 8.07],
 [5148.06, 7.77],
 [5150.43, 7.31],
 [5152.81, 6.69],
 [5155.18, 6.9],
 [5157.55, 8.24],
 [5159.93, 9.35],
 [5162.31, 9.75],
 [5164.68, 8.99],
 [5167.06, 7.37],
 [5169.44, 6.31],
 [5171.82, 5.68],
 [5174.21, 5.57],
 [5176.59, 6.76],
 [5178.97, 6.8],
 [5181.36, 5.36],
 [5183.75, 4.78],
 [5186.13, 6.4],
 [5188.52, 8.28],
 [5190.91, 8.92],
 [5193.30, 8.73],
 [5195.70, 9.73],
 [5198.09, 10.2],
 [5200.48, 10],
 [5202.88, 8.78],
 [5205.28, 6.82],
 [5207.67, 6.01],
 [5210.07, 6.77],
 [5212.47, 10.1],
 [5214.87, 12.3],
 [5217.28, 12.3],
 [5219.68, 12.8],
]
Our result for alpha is 0.92 Angstrom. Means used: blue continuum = 9.11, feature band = 8.1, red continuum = 7.43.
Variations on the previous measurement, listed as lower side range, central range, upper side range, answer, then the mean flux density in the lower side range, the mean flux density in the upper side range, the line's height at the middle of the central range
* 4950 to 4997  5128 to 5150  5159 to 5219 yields 0.7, 9.89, 8.12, 8.53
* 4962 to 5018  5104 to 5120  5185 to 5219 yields 2.1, 9.46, 9.02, 9.21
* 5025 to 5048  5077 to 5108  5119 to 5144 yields 2.0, 8.63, 8.34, 8.46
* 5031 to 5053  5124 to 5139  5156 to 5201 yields -0.6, 8.44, 7.71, 7.96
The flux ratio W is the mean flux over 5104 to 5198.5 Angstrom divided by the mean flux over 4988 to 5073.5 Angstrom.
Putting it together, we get 0.9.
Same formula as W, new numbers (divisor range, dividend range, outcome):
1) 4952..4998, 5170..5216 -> 0.79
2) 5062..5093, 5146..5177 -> 0.87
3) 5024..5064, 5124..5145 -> 0.95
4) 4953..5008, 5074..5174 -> 0.83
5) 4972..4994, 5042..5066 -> 0.92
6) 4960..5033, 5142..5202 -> 0.82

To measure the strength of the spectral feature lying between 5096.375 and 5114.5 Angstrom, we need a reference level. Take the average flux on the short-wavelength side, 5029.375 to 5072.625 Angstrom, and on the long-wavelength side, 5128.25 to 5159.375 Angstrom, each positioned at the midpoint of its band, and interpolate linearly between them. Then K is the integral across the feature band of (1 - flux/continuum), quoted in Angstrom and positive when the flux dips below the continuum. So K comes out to 1.37 Angstrom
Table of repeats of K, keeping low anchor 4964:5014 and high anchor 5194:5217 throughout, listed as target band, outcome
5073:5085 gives 0.80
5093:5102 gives 1.14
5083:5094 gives 1.86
